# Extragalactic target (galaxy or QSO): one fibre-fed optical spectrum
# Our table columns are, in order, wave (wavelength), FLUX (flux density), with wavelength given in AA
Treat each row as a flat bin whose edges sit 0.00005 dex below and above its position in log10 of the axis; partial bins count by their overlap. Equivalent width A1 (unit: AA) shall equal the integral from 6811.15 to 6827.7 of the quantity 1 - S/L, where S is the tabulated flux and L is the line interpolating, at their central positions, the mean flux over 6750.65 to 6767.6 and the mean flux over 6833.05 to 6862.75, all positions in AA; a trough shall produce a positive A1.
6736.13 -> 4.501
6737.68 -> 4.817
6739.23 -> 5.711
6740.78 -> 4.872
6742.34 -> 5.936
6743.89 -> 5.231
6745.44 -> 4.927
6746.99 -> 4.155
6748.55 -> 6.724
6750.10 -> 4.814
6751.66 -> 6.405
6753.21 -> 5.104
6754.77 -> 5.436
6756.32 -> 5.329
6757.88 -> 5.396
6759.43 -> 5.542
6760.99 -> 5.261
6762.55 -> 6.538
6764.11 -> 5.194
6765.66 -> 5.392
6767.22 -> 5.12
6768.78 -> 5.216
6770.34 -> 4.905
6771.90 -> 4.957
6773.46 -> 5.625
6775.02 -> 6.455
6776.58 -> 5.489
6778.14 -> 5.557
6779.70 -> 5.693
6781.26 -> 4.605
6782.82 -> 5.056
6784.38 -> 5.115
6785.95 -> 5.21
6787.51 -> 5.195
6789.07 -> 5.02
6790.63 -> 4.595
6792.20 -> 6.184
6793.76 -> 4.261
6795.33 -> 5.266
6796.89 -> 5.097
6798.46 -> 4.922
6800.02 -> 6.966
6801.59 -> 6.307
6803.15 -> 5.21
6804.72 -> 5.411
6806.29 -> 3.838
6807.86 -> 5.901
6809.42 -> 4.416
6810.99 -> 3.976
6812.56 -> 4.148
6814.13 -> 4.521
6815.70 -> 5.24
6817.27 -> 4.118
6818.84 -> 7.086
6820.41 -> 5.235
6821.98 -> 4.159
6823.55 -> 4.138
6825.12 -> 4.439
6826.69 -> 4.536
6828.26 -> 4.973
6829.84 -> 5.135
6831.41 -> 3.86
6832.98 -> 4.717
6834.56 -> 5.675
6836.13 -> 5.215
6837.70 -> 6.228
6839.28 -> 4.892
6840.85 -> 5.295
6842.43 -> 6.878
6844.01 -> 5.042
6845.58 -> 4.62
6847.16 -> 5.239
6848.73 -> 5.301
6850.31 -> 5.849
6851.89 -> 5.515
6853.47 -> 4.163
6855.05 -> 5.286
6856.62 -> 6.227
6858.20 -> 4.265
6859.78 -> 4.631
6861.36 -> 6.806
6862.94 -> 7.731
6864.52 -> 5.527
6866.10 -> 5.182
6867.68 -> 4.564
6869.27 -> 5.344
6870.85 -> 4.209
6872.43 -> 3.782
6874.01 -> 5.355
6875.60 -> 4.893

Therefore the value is 2.19 AA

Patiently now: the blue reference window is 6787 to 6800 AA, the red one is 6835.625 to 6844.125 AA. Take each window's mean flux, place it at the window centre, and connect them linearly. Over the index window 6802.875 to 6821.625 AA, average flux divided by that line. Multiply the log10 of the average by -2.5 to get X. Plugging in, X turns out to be 0.10 mag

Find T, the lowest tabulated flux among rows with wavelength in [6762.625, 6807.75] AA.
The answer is 3.838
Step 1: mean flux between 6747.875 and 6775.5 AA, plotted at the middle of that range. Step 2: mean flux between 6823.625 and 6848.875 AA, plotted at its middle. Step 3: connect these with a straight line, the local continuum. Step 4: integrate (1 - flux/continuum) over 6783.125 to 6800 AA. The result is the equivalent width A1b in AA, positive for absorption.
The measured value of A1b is 0.5 AA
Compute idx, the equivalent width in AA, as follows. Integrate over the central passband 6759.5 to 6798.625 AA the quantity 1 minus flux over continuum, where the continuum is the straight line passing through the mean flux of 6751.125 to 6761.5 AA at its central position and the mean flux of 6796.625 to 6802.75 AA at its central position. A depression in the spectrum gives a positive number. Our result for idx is 2.64 AA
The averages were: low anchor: 5.48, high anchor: 5.85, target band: 5.29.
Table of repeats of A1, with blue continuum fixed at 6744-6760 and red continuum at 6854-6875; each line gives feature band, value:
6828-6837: 0.63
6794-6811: 0.32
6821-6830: 1.32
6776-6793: 0.34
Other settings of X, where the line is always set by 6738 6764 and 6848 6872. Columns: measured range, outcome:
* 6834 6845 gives -0.04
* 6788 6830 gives 0.08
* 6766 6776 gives 0.01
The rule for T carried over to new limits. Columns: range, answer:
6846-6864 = 4.163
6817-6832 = 3.86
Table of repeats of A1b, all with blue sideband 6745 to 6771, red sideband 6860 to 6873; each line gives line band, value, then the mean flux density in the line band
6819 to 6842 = 1.7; 4.98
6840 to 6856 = 0.2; 5.33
